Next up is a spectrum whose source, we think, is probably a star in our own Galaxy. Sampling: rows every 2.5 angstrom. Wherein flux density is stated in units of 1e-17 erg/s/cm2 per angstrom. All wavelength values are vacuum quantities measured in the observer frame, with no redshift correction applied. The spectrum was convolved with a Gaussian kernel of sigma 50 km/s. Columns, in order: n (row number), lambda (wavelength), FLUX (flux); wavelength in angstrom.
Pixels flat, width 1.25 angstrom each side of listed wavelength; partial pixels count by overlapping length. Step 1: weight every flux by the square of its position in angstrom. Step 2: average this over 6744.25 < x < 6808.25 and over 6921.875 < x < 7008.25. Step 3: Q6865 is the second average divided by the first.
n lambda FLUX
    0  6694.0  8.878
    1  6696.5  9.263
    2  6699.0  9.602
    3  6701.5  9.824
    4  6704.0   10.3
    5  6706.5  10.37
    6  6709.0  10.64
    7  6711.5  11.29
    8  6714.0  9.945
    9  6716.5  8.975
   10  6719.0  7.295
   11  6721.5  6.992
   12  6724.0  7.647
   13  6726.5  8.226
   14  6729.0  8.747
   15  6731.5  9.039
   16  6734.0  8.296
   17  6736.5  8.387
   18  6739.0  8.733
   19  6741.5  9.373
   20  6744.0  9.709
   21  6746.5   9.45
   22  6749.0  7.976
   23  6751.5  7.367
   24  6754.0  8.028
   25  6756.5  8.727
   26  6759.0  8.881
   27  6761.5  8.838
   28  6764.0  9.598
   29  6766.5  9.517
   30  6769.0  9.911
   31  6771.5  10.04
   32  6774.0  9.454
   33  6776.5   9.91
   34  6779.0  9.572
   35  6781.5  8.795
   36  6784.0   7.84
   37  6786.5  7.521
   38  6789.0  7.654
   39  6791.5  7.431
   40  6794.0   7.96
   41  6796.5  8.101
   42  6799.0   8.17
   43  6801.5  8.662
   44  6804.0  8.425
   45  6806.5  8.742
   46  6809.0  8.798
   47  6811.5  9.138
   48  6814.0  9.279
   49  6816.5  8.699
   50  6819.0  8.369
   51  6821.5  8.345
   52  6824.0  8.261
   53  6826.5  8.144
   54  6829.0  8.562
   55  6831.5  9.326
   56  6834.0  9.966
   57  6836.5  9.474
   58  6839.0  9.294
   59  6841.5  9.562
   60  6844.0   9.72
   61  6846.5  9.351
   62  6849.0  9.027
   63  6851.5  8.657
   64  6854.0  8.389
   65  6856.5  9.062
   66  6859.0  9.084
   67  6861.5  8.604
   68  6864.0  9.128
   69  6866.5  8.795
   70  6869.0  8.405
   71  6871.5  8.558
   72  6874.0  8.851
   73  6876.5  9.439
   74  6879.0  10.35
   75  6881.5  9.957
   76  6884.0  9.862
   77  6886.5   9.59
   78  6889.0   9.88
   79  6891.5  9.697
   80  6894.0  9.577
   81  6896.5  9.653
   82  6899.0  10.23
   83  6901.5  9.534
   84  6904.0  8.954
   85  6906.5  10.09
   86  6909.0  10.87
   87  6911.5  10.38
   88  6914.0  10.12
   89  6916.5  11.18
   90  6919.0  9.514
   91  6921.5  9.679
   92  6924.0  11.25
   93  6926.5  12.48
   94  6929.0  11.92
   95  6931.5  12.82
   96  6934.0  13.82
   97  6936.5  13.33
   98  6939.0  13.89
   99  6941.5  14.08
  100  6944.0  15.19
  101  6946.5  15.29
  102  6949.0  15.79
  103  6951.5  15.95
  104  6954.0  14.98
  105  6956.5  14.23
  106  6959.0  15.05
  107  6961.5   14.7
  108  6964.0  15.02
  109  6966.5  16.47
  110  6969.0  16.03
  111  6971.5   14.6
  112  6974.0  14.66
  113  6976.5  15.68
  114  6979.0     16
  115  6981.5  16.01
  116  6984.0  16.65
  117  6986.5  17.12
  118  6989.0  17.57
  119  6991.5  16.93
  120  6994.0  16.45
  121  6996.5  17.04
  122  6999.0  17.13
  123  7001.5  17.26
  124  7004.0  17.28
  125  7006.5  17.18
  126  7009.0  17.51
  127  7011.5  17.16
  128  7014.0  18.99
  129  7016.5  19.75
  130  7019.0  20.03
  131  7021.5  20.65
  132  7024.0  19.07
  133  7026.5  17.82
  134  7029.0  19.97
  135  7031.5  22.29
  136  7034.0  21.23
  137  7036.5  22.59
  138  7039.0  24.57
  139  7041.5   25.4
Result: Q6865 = 1.86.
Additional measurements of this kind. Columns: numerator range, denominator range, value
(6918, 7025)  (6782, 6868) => 1.88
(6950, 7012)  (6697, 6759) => 1.94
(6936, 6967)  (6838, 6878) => 1.70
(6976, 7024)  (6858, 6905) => 1.94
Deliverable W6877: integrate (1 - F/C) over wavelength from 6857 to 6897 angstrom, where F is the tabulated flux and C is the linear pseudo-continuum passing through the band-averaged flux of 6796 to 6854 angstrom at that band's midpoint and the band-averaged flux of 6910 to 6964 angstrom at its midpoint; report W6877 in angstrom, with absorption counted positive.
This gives 5.6 angstrom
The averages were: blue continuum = 8.87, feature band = 9.33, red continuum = 13.2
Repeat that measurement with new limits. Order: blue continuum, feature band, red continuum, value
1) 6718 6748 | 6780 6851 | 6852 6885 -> 1.6 angstrom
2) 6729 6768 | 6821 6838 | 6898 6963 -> 2.5 angstrom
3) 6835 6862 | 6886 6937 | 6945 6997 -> 7.8 angstrom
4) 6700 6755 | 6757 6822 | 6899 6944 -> 6.5 angstrom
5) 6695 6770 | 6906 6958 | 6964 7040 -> 9.8 angstrom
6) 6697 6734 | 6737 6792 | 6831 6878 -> 1.8 angstrom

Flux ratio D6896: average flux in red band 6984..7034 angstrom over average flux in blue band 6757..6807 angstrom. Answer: 2.09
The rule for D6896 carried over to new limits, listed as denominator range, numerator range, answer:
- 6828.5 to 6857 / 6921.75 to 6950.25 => 1.46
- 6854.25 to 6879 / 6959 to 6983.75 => 1.73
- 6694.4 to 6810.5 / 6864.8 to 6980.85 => 1.36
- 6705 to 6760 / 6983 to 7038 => 2.10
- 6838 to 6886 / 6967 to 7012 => 1.81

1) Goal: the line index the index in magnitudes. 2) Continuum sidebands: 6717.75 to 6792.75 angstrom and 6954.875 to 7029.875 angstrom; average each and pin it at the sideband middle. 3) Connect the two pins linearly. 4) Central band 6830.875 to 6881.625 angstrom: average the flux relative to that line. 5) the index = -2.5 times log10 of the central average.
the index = 0.31 mag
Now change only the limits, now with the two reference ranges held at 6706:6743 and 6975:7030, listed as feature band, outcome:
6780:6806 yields 0.34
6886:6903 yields 0.41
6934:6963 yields 0.09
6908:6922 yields 0.40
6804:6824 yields 0.32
